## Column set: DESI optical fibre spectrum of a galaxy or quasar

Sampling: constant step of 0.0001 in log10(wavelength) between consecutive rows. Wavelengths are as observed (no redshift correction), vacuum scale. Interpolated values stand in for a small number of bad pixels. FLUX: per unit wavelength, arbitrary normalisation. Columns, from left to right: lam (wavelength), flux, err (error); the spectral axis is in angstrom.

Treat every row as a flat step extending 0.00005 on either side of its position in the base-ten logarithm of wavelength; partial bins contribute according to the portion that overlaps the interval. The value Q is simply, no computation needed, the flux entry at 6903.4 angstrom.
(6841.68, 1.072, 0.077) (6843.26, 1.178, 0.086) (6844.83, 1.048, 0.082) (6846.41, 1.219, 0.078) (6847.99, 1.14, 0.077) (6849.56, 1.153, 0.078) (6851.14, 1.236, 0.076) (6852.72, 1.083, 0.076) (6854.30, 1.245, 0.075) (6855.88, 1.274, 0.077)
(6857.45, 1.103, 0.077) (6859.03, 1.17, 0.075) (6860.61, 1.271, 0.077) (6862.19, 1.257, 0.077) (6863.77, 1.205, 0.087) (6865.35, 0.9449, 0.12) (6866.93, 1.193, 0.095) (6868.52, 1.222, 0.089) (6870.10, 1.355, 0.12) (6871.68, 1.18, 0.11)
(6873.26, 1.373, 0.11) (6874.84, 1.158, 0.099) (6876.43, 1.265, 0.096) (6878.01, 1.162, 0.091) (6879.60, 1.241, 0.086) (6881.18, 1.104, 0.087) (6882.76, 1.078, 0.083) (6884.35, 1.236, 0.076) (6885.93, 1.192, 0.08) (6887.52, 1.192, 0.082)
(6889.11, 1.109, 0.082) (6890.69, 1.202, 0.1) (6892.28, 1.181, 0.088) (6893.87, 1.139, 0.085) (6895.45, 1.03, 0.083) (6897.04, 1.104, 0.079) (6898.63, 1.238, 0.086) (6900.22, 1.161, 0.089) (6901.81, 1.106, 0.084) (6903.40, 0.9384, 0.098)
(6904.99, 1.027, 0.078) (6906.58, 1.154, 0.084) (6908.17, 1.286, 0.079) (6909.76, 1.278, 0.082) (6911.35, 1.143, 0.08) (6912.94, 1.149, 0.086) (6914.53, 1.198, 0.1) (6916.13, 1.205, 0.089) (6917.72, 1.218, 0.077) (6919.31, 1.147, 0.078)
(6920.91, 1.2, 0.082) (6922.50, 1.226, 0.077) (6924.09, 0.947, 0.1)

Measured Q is 0.9384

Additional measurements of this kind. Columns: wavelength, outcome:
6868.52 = 1.222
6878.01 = 1.162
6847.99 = 1.14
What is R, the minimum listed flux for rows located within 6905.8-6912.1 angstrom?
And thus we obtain 1.143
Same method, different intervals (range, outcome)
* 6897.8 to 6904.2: 0.9384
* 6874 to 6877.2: 1.158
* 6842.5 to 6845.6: 1.048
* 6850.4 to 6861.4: 1.083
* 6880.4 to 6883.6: 1.078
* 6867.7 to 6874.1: 1.18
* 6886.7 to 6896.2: 1.03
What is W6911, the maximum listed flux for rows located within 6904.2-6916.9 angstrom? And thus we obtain 1.286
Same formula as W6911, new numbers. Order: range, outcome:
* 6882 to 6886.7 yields 1.236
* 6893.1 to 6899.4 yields 1.238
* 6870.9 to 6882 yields 1.373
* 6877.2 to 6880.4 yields 1.241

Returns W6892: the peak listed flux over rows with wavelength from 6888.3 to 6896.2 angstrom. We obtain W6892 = 1.202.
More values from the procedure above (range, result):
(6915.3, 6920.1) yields 1.218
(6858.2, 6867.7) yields 1.271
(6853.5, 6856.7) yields 1.274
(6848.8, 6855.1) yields 1.245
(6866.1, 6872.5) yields 1.355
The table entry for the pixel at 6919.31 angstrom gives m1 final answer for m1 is 1.147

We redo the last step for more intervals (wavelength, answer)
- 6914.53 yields 1.198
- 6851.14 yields 1.236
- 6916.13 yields 1.205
